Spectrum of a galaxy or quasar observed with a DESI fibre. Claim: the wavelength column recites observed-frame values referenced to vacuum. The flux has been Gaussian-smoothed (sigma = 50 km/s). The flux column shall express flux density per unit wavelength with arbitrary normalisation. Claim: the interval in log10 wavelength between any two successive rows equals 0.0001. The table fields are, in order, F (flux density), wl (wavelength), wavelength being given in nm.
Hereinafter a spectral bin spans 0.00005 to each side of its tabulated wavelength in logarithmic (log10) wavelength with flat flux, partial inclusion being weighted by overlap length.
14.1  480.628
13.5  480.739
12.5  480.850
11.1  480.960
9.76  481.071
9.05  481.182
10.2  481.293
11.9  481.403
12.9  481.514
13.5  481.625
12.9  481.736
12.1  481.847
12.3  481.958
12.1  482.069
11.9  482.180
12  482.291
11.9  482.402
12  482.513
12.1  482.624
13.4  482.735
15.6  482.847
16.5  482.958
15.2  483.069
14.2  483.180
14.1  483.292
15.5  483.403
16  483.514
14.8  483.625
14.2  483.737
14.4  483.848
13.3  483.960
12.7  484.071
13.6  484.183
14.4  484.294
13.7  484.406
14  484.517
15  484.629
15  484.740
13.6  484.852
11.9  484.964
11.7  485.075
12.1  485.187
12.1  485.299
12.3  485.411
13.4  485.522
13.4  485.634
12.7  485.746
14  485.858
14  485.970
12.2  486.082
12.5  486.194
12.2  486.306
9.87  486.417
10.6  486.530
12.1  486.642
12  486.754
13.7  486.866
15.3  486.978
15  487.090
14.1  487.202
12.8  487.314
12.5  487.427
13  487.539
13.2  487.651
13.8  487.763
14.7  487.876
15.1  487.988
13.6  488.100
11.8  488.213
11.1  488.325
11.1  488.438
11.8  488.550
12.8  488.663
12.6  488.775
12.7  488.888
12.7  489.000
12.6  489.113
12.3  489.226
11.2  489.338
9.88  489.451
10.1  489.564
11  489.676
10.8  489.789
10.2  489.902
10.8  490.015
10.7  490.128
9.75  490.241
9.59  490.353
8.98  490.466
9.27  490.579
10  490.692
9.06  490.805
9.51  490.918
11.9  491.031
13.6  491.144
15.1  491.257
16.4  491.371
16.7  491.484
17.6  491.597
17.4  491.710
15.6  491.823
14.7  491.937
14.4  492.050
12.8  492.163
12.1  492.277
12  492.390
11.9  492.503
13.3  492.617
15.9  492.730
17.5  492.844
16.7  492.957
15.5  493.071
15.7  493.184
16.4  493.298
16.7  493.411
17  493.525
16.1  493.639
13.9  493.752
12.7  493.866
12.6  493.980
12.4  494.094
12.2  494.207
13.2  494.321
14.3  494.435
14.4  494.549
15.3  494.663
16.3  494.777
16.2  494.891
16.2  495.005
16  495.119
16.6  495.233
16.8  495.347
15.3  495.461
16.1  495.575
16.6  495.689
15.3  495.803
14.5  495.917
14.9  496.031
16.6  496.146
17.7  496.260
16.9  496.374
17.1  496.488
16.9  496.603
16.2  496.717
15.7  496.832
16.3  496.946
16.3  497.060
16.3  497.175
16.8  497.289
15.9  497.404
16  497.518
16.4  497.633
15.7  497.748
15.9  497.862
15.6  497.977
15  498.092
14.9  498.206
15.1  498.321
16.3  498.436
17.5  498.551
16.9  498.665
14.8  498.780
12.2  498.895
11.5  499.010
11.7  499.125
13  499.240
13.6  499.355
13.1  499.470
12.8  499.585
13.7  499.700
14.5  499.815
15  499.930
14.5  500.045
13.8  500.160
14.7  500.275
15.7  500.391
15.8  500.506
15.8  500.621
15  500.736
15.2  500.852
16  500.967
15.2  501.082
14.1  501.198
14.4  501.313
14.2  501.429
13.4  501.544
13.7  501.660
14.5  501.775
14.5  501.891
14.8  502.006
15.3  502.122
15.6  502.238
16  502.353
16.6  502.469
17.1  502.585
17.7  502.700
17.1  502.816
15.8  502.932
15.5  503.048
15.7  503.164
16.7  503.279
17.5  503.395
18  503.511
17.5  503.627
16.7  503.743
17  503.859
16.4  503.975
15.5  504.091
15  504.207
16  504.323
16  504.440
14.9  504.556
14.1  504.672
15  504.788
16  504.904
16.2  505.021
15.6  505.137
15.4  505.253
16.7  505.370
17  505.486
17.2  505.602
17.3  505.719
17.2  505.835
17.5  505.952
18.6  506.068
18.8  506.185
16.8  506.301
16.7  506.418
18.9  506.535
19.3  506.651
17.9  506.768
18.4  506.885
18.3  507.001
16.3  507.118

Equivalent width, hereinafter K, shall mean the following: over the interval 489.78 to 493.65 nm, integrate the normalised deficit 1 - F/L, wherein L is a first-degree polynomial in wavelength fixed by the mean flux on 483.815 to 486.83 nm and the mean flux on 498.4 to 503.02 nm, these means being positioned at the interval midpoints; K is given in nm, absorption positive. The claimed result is 0.07 nm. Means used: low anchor 12.9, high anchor 14.8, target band 13.5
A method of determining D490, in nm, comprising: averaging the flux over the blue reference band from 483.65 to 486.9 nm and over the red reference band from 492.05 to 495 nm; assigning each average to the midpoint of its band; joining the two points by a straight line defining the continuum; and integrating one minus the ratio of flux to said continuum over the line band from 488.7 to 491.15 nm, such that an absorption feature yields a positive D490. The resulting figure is 0.54 nm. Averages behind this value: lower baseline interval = 13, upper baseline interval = 14.5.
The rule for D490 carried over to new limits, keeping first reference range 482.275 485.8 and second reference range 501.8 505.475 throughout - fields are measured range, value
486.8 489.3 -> 0.189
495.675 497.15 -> -0.101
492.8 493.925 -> -0.075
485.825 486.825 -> 0.129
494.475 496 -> -0.076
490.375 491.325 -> 0.233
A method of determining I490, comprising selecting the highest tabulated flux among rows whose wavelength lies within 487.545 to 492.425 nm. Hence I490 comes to 17.6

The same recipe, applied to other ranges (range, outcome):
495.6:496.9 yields 17.7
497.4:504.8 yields 18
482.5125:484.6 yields 16.5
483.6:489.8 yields 15.3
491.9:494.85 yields 17.5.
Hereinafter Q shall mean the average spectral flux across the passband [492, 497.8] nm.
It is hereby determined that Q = 15.3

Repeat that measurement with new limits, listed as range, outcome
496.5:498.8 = 16.1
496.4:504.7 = 15.4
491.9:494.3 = 14.4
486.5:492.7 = 12.6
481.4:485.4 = 13.5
